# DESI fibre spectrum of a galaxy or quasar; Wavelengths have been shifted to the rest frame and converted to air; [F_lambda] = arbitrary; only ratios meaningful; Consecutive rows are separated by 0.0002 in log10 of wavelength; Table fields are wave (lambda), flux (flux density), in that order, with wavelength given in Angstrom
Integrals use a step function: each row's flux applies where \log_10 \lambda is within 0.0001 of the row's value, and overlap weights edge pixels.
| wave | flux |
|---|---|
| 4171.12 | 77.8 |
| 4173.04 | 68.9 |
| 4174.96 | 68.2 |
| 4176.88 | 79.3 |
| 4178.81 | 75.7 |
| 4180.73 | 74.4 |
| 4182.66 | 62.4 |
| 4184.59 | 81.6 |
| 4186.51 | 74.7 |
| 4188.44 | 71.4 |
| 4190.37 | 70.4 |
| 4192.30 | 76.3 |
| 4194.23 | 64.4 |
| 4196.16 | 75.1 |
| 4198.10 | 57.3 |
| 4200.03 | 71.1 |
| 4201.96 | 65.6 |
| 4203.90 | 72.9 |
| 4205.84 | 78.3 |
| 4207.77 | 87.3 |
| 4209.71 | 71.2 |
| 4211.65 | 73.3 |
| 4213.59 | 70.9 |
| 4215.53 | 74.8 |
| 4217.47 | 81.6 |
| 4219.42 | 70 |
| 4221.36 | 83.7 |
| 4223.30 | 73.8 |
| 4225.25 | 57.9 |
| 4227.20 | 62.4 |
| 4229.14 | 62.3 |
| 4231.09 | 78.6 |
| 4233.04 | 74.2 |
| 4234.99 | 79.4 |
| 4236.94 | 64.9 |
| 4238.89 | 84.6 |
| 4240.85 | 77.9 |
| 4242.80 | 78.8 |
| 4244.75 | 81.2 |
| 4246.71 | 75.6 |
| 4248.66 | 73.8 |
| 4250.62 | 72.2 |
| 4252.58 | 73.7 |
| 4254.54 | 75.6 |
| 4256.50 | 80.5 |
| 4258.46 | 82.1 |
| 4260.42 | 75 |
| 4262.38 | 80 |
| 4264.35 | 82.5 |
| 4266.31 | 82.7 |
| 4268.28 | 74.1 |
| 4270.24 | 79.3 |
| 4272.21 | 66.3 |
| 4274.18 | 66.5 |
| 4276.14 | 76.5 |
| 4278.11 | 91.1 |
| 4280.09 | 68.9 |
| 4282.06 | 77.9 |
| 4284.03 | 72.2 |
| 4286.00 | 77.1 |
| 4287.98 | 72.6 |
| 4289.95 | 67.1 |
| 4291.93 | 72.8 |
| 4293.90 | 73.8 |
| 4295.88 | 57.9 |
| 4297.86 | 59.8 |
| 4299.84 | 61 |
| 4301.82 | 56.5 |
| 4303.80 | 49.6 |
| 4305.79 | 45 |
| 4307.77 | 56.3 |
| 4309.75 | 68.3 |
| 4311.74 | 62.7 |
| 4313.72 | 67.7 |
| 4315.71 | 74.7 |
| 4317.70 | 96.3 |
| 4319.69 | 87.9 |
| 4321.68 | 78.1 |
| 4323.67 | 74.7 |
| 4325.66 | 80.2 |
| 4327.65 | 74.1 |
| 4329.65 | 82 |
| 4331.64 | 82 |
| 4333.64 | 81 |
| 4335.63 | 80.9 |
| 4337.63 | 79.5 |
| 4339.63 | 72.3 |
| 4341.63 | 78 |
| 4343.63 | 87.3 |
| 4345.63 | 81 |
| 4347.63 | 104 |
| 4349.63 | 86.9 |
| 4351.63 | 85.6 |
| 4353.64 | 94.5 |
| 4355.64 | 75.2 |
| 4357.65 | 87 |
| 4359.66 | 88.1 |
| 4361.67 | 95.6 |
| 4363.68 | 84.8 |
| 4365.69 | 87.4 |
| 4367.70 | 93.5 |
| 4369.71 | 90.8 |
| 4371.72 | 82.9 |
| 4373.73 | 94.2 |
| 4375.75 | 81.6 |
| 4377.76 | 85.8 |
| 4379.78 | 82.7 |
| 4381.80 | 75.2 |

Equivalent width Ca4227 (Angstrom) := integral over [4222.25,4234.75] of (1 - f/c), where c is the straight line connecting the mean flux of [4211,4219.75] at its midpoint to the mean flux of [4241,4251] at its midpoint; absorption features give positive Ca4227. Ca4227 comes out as 1.1 Angstrom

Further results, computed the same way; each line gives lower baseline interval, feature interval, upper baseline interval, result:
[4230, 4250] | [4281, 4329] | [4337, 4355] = 7.4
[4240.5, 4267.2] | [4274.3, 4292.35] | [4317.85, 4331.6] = 1.0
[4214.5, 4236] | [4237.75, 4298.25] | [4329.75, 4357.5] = 1.0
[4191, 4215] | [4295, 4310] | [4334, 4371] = 4.6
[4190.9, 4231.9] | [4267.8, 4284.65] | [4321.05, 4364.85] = 0.6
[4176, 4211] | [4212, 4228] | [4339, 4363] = 0.6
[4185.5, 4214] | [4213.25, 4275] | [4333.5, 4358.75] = 0.6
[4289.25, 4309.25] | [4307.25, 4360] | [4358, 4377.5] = -4.3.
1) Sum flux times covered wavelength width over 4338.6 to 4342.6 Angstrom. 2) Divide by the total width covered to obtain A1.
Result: 75.1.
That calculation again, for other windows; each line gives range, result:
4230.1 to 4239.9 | 76.3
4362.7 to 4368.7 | 88.6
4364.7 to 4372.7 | 88.7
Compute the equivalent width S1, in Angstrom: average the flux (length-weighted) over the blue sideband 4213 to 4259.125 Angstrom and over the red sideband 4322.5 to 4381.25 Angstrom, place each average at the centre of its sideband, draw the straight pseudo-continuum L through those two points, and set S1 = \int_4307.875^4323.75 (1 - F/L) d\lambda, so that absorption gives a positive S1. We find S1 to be 1.2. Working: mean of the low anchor 74.6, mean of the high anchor 84.5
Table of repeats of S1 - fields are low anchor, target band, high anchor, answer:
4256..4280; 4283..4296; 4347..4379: 1.41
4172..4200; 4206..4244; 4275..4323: -1.81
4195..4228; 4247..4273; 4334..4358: -0.10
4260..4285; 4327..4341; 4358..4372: 0.99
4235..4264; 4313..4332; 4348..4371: 1.07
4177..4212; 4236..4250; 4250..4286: -0.26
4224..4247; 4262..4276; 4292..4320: -1.29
